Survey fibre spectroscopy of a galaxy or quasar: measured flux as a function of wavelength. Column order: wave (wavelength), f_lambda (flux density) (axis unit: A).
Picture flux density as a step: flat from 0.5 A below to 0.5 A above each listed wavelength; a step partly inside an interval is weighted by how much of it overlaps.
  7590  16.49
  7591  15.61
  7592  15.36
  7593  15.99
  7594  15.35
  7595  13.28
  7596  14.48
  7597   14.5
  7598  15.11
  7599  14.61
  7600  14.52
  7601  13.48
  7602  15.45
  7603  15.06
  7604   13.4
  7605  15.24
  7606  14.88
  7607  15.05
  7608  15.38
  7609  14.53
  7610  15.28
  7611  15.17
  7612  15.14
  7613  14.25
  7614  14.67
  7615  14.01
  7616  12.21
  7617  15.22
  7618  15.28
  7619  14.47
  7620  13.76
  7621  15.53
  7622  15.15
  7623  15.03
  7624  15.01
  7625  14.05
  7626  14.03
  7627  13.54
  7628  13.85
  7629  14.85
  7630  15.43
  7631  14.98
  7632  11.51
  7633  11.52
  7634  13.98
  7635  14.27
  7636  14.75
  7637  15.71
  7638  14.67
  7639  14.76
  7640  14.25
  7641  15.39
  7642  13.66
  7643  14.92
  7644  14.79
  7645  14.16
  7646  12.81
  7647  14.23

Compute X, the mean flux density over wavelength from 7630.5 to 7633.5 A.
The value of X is 12.7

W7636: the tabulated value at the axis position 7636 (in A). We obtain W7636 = 14.75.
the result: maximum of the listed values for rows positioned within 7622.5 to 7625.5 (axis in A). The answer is 15.03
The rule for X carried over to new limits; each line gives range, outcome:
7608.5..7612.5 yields 15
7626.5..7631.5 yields 14.5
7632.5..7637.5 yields 14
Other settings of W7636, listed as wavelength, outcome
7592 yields 15.36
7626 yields 14.03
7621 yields 15.53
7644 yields 14.79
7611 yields 15.17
